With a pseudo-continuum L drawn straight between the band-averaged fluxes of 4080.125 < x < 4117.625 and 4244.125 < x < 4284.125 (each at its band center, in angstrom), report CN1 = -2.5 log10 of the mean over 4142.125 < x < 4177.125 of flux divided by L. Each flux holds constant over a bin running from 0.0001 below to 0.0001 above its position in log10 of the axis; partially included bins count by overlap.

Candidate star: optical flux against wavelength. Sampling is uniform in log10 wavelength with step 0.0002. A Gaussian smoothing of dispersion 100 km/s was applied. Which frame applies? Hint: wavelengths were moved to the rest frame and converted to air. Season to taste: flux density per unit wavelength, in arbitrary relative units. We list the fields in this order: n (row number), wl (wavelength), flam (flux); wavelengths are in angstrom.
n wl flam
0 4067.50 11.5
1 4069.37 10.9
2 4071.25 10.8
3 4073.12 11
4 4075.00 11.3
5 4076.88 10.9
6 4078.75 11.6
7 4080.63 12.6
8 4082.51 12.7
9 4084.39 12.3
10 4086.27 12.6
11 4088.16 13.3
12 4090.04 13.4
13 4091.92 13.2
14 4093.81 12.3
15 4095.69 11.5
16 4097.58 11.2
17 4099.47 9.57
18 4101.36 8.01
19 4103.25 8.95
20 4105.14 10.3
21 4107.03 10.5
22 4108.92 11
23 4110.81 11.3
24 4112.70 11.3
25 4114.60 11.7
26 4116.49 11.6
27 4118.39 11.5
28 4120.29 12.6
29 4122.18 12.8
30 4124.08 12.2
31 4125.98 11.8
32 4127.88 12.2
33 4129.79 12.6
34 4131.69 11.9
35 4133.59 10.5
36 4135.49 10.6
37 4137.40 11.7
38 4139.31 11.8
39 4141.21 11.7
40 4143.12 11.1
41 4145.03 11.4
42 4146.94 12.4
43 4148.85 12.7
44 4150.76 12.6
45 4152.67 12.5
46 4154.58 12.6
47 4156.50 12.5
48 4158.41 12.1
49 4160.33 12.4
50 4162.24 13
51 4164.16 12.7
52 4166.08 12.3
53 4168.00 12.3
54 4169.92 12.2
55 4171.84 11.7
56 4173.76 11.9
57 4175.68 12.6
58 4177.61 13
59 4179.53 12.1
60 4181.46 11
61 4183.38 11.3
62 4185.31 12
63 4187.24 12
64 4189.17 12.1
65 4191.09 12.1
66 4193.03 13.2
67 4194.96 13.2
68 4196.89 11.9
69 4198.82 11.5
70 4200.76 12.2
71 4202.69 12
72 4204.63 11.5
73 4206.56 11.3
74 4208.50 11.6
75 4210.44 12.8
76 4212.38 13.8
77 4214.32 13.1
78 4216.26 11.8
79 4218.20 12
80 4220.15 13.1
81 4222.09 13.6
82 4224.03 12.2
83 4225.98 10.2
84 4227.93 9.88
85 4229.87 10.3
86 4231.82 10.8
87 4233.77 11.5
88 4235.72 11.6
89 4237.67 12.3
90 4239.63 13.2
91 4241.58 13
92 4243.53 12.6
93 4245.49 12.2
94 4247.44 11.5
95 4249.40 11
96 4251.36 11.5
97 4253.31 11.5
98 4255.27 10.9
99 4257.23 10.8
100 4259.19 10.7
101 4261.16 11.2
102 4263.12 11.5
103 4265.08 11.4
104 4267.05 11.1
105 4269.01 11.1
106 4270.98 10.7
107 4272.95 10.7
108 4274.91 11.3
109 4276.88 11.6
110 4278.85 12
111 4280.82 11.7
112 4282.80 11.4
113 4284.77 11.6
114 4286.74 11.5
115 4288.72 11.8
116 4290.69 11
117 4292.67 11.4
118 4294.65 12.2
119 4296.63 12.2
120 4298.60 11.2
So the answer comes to -0.08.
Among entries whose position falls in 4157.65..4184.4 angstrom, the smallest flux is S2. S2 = 11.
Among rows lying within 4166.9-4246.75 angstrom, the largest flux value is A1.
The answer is 13.8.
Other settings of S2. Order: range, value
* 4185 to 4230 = 9.88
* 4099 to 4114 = 8.01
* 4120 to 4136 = 10.5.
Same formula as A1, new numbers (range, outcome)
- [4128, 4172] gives 13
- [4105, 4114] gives 11.3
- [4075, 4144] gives 13.4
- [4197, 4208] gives 12.2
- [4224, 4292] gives 13.2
